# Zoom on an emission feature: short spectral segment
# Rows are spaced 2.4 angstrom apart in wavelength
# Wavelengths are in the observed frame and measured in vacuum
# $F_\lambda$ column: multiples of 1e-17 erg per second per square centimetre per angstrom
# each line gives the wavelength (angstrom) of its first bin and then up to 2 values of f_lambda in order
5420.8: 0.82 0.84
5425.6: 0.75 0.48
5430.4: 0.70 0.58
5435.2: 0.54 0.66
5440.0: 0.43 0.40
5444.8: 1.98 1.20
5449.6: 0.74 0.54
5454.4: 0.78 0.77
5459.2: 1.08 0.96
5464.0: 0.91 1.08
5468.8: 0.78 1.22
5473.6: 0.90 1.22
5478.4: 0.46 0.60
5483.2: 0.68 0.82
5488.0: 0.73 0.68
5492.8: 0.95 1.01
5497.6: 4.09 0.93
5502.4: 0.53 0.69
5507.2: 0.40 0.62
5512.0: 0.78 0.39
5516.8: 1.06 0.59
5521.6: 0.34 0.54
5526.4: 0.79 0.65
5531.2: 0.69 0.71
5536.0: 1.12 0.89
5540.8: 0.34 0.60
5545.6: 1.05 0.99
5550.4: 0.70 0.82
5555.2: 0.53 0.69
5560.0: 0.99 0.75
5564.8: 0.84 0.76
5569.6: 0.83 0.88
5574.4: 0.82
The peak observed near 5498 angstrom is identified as [O III]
